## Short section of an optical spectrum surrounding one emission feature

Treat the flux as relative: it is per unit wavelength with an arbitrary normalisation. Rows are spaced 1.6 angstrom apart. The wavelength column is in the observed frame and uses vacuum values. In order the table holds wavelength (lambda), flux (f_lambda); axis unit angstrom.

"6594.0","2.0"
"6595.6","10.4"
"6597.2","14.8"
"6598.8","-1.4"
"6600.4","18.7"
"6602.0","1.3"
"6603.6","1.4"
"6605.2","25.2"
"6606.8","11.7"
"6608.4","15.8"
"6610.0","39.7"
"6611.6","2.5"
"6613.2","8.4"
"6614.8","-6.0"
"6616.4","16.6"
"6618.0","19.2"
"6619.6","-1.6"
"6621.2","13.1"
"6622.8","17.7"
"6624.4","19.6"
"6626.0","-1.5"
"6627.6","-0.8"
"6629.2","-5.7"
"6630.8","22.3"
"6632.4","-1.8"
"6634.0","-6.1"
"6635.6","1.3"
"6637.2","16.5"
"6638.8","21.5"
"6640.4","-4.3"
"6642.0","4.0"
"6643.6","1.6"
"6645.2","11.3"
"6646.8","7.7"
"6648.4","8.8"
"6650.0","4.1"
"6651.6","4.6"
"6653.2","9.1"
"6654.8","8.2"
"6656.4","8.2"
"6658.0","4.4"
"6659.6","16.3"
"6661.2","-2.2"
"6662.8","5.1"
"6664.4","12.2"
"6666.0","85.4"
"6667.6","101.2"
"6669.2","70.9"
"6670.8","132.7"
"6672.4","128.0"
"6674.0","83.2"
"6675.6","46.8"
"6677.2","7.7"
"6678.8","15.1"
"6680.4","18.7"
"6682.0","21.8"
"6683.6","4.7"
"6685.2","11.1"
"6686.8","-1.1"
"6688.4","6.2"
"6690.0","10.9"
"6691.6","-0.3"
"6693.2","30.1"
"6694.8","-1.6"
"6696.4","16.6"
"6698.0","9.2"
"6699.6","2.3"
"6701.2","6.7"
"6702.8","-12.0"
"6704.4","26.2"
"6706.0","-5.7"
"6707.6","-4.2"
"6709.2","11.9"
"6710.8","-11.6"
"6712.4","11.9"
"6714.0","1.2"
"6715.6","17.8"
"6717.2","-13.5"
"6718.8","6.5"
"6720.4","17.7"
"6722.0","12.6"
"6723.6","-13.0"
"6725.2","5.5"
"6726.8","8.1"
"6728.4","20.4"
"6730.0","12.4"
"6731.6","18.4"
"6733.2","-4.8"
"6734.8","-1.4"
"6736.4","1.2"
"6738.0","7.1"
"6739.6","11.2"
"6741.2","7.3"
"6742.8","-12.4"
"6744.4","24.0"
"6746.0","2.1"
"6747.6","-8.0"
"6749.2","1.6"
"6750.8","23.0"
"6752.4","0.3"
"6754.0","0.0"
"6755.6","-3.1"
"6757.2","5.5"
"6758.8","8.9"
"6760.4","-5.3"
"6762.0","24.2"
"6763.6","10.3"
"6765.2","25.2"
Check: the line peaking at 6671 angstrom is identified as [O II]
